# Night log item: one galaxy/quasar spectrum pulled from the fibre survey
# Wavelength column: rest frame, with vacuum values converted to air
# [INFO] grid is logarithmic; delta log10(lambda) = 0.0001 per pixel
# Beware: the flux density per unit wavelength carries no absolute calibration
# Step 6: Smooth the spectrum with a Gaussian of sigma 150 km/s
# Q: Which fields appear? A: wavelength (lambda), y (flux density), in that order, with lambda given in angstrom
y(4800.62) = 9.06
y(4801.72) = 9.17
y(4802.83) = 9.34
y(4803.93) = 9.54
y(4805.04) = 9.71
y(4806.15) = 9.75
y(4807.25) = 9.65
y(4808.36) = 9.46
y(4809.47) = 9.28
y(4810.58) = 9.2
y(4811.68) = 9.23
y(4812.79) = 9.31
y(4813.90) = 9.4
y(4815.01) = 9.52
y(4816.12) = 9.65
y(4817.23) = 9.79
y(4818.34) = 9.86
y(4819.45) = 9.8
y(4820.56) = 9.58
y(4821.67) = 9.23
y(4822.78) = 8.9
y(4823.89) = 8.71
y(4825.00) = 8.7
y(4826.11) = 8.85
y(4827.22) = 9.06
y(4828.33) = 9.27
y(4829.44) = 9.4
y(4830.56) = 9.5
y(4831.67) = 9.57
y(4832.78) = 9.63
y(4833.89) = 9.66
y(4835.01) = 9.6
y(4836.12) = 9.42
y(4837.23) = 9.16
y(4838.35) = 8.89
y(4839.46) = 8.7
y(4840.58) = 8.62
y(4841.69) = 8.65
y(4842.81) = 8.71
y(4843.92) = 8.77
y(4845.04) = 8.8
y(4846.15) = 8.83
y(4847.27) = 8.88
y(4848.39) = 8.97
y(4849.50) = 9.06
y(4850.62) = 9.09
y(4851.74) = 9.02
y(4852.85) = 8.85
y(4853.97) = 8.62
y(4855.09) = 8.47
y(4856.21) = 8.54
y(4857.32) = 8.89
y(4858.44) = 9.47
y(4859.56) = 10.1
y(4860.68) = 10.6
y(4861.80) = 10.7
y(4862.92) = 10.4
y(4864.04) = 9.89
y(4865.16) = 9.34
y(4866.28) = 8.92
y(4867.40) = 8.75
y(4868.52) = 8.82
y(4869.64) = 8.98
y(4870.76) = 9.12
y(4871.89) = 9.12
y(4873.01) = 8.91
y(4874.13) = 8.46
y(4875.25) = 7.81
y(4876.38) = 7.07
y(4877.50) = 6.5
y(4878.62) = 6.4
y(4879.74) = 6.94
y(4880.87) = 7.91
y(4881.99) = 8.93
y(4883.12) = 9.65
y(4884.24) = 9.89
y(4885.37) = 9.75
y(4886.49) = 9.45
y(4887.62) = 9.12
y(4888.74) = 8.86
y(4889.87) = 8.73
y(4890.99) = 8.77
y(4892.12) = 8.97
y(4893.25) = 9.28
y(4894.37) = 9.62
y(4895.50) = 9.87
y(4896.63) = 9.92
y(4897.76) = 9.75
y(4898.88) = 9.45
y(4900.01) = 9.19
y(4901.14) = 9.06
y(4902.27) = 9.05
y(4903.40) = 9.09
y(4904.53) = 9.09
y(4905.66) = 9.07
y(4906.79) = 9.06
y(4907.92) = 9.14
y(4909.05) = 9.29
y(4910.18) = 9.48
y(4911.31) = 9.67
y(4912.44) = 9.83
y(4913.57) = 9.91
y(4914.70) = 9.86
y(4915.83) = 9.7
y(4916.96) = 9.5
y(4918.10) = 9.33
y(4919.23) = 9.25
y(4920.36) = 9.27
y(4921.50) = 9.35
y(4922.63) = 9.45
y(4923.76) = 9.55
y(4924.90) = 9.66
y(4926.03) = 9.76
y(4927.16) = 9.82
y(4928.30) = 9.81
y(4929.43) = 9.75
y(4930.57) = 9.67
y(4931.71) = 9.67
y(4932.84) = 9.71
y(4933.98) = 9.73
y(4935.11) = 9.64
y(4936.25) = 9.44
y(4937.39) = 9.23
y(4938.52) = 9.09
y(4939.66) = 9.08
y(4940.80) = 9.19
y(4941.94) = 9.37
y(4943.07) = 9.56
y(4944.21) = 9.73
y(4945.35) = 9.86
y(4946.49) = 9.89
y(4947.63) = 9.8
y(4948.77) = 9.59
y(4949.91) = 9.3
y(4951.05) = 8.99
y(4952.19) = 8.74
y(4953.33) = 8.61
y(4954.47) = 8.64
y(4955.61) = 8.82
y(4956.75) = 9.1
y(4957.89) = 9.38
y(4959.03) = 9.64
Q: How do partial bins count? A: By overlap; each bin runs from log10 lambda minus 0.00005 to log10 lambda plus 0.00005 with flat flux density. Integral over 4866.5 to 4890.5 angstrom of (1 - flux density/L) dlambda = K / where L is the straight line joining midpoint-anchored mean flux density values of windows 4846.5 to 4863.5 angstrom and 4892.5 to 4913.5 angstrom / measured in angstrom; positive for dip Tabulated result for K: 2.08 angstrom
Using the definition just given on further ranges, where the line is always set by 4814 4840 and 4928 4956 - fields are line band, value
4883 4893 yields 0.1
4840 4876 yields 1.1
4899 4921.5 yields 0.0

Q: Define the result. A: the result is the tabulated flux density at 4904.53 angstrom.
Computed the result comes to 9.09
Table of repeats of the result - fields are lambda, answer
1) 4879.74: 6.94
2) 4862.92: 10.4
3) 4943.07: 9.56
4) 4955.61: 8.82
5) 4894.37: 9.62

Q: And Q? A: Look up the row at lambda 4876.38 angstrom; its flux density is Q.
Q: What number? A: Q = 7.07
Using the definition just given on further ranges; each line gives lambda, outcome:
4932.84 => 9.71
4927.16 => 9.82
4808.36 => 9.46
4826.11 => 8.85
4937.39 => 9.23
